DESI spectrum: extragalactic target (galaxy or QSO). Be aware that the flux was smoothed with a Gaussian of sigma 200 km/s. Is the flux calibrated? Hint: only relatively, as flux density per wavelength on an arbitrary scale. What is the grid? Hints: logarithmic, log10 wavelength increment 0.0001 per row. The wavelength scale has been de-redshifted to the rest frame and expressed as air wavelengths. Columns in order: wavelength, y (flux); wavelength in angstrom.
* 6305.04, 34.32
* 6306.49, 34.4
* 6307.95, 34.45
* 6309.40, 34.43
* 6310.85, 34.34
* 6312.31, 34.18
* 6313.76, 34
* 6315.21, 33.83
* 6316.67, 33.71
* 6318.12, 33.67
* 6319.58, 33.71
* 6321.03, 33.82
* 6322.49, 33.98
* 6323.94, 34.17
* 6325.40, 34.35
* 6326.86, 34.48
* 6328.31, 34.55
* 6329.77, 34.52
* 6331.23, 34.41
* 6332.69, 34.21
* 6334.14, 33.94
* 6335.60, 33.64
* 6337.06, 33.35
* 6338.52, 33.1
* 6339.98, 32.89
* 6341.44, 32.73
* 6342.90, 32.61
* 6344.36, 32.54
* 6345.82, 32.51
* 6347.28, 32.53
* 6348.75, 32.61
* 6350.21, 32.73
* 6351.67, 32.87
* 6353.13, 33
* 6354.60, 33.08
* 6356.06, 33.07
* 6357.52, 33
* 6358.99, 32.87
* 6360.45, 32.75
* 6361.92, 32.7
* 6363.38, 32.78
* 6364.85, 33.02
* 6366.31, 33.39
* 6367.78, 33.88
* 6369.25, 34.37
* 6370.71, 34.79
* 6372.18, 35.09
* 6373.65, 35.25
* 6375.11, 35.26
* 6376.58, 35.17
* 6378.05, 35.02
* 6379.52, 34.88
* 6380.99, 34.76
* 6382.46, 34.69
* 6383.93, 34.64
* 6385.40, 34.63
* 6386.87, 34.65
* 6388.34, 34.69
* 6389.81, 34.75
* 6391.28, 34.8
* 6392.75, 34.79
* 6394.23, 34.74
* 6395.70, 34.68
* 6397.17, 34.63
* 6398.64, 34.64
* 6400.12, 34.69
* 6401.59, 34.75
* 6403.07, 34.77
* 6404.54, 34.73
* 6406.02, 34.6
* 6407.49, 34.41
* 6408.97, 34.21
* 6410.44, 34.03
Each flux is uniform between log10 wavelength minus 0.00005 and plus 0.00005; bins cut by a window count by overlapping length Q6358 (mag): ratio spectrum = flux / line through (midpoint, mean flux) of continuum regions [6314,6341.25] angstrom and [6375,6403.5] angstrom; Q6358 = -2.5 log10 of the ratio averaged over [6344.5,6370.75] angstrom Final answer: 0.04 mag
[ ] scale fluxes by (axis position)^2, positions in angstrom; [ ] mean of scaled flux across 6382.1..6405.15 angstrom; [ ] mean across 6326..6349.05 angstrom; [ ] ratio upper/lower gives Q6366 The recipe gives 1.1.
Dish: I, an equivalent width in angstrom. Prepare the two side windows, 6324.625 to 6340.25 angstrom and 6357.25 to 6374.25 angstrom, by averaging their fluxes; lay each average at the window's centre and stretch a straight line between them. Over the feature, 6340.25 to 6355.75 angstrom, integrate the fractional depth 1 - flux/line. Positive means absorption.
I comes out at 0.5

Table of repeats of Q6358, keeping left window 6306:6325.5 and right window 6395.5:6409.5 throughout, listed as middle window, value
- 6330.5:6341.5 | 0.019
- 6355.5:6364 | 0.047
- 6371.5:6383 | -0.018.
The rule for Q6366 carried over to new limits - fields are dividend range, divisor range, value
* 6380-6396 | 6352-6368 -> 1.06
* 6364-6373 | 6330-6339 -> 1.02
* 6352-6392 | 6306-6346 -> 1.02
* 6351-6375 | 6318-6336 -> 0.99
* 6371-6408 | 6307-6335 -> 1.04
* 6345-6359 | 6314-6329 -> 0.97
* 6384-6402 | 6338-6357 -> 1.07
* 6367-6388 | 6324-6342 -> 1.04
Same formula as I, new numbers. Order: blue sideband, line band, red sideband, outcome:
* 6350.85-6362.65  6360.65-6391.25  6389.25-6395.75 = -0.45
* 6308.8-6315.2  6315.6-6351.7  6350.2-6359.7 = 0.07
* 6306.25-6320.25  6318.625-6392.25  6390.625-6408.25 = 1.12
